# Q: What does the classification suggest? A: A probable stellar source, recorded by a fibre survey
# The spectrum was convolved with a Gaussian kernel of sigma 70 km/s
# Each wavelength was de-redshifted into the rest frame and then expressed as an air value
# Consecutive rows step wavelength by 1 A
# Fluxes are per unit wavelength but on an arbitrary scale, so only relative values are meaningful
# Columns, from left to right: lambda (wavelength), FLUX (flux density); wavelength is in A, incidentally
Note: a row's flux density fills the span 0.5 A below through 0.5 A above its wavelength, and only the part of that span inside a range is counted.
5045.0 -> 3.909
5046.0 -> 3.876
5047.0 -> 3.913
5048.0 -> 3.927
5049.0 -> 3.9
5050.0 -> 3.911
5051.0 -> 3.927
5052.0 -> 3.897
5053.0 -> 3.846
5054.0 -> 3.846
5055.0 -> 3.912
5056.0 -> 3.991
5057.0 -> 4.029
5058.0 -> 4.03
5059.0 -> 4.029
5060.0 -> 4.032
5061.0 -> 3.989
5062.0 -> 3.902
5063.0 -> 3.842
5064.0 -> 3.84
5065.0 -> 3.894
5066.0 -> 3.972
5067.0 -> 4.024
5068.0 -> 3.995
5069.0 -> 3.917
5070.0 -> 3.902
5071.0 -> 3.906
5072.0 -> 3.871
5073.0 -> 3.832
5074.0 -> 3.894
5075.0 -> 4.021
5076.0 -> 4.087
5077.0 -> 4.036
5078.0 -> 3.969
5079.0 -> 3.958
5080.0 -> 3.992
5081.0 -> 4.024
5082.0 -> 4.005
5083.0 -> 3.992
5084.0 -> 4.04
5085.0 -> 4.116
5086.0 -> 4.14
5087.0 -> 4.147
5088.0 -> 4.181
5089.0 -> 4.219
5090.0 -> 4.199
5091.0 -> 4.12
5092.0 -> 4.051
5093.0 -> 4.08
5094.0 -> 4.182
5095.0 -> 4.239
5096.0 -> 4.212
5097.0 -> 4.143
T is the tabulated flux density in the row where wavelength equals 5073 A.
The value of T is 3.832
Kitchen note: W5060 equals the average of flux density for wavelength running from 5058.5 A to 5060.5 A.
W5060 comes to 4.03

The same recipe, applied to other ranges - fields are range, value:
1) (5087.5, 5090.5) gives 4.2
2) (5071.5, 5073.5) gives 3.85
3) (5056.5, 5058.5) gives 4.03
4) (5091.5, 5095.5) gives 4.14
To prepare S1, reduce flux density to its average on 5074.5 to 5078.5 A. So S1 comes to 4.03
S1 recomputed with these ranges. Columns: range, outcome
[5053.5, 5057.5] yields 3.94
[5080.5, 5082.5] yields 4.01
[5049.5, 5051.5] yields 3.92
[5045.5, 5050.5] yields 3.91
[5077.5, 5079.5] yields 3.96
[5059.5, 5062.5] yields 3.97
